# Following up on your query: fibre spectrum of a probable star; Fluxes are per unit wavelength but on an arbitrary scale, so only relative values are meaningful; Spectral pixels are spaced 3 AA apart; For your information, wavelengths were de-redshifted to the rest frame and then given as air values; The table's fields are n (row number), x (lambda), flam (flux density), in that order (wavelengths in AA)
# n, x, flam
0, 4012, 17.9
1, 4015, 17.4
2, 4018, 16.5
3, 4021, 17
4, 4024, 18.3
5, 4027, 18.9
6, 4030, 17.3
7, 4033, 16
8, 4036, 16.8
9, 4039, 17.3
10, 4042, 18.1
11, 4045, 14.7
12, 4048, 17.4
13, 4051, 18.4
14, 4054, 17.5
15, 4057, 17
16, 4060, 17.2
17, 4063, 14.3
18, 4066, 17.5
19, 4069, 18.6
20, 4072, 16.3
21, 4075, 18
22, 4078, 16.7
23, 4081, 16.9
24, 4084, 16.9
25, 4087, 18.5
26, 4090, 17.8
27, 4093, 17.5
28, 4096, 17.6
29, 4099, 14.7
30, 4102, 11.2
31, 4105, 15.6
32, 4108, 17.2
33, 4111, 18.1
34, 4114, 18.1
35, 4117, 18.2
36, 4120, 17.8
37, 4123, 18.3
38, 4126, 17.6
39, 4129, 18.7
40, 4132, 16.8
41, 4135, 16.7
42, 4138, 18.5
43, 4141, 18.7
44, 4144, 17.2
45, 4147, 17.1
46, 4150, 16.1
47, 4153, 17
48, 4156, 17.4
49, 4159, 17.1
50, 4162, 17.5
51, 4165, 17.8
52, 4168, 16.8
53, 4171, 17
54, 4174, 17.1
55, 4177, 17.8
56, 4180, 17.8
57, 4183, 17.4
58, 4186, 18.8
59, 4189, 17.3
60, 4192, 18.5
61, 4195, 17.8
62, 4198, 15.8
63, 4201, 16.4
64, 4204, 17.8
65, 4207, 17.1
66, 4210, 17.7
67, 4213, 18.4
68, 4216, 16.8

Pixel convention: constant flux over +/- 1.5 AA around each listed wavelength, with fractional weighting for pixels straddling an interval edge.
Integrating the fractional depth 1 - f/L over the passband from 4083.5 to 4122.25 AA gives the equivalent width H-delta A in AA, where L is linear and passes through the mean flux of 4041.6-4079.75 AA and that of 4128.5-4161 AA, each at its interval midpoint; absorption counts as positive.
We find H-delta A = 0.7 AA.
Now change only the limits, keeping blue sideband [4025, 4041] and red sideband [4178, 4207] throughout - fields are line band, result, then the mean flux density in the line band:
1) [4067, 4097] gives -0.2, 17.5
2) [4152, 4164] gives 0.1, 17.3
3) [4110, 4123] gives -0.5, 18.1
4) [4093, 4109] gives 1.8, 15.4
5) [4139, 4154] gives 0.1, 17.3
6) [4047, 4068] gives 0.3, 17.1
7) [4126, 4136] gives 0.0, 17.5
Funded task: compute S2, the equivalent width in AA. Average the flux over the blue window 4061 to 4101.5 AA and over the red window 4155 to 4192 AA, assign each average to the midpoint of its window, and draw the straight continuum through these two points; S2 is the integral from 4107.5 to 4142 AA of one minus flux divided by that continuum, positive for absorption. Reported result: -1.4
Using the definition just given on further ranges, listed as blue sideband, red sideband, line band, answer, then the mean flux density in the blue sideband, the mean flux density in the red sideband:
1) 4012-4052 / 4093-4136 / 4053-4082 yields 0.2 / 17.2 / 16.9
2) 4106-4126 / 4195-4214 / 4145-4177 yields 0.7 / 17.9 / 17.2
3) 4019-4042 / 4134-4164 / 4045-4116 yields 2.1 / 17.4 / 17.3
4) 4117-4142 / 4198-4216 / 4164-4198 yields -0.1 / 17.9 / 17.3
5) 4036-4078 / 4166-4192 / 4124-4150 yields -0.3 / 17.1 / 17.6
